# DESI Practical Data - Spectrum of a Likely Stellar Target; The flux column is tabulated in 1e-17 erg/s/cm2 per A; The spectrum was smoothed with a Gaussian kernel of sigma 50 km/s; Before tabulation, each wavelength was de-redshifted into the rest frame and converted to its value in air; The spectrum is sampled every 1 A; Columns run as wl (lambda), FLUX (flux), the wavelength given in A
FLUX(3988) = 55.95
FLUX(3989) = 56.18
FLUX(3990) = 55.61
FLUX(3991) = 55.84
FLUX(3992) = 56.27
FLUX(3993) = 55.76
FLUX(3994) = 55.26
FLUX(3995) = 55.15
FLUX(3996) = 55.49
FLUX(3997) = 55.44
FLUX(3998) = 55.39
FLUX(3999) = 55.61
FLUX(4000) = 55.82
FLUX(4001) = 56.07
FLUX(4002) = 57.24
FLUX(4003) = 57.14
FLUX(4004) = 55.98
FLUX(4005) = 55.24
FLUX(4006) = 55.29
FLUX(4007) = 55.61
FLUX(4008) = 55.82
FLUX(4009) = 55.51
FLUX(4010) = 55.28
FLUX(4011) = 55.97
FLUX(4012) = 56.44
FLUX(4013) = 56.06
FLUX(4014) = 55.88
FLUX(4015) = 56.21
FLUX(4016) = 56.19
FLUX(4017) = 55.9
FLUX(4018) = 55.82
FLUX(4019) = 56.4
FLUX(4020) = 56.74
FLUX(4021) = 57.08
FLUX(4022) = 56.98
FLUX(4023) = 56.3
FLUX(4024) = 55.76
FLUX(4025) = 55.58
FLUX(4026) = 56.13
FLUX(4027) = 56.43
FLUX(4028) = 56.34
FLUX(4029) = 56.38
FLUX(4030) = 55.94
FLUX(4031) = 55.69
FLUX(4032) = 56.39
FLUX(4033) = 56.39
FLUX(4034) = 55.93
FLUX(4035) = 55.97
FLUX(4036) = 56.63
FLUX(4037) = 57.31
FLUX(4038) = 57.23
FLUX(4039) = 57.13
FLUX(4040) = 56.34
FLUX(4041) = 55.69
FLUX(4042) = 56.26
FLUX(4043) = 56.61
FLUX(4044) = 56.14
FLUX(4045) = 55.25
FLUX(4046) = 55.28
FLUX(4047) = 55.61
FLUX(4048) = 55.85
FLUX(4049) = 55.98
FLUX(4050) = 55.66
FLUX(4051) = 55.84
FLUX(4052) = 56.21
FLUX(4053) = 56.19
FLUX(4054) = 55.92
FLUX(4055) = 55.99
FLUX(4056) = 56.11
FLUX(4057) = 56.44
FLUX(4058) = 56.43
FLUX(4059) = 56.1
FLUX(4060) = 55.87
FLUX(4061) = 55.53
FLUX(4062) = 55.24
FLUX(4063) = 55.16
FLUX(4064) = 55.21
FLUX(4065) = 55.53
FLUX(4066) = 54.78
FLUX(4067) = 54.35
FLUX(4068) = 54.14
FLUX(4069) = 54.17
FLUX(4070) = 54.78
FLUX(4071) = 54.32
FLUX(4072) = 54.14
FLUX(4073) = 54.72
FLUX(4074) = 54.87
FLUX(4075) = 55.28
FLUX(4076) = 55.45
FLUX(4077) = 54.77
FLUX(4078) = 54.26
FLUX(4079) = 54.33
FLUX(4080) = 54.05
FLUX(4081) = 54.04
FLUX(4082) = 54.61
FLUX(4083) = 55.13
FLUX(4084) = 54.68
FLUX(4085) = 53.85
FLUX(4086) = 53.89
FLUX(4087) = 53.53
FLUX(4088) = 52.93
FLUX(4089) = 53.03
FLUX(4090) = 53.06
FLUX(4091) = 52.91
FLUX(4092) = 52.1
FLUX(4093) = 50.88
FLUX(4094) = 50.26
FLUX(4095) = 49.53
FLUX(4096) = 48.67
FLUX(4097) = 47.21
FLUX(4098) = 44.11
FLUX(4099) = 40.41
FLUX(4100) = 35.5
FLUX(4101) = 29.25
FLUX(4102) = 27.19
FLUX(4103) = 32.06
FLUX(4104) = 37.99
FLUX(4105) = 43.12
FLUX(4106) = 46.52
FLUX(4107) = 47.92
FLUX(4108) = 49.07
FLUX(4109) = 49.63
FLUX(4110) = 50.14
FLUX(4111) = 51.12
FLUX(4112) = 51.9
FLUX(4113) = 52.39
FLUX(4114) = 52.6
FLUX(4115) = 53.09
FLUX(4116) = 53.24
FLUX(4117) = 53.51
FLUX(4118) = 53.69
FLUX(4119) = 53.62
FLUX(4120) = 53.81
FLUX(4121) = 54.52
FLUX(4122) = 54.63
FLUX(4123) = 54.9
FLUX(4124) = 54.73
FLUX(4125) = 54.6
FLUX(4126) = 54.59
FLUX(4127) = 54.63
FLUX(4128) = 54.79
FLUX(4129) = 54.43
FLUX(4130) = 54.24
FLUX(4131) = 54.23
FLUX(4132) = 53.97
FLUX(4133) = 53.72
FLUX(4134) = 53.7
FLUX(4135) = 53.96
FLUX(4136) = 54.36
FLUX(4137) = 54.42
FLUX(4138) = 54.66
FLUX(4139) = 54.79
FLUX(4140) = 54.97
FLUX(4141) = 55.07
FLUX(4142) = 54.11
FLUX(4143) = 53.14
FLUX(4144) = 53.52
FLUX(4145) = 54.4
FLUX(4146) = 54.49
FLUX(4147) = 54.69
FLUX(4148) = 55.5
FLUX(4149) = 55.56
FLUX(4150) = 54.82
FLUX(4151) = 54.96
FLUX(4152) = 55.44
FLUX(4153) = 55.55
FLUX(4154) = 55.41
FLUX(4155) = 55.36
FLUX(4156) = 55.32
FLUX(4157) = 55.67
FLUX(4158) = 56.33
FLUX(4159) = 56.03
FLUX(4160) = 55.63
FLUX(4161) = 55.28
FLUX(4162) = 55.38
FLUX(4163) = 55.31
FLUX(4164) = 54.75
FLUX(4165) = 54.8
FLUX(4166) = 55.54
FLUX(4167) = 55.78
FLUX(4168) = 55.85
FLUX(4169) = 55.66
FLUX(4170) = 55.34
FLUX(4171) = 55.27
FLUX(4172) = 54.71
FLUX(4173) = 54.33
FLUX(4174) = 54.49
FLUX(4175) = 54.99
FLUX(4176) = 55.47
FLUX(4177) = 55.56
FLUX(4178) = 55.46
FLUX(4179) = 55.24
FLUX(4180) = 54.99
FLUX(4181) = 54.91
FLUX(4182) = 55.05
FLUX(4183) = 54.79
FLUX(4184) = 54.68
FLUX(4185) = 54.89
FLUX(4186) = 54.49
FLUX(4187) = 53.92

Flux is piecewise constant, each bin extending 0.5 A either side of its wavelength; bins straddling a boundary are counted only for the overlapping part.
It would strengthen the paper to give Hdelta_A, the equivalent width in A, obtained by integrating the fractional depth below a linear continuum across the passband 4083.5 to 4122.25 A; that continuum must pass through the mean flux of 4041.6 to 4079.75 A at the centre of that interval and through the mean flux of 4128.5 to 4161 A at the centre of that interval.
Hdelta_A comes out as 4.5 A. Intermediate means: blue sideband 55.4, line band 48.6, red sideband 54.8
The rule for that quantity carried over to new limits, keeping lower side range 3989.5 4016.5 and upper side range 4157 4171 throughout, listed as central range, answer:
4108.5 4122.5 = 0.7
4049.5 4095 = 0.9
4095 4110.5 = 3.8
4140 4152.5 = 0.2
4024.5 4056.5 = -0.2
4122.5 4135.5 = 0.3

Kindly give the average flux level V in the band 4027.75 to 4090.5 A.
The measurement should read 55.3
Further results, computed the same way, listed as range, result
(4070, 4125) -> 50.4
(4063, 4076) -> 54.7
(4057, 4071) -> 55.2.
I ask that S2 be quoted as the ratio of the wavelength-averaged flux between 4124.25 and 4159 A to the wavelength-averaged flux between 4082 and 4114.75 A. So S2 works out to 1.15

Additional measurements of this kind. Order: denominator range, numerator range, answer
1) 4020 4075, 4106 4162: 0.97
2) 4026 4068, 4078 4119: 0.87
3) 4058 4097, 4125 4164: 1.02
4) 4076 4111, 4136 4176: 1.14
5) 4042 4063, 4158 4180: 0.99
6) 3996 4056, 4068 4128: 0.90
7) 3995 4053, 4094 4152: 0.91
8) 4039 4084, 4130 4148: 0.98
